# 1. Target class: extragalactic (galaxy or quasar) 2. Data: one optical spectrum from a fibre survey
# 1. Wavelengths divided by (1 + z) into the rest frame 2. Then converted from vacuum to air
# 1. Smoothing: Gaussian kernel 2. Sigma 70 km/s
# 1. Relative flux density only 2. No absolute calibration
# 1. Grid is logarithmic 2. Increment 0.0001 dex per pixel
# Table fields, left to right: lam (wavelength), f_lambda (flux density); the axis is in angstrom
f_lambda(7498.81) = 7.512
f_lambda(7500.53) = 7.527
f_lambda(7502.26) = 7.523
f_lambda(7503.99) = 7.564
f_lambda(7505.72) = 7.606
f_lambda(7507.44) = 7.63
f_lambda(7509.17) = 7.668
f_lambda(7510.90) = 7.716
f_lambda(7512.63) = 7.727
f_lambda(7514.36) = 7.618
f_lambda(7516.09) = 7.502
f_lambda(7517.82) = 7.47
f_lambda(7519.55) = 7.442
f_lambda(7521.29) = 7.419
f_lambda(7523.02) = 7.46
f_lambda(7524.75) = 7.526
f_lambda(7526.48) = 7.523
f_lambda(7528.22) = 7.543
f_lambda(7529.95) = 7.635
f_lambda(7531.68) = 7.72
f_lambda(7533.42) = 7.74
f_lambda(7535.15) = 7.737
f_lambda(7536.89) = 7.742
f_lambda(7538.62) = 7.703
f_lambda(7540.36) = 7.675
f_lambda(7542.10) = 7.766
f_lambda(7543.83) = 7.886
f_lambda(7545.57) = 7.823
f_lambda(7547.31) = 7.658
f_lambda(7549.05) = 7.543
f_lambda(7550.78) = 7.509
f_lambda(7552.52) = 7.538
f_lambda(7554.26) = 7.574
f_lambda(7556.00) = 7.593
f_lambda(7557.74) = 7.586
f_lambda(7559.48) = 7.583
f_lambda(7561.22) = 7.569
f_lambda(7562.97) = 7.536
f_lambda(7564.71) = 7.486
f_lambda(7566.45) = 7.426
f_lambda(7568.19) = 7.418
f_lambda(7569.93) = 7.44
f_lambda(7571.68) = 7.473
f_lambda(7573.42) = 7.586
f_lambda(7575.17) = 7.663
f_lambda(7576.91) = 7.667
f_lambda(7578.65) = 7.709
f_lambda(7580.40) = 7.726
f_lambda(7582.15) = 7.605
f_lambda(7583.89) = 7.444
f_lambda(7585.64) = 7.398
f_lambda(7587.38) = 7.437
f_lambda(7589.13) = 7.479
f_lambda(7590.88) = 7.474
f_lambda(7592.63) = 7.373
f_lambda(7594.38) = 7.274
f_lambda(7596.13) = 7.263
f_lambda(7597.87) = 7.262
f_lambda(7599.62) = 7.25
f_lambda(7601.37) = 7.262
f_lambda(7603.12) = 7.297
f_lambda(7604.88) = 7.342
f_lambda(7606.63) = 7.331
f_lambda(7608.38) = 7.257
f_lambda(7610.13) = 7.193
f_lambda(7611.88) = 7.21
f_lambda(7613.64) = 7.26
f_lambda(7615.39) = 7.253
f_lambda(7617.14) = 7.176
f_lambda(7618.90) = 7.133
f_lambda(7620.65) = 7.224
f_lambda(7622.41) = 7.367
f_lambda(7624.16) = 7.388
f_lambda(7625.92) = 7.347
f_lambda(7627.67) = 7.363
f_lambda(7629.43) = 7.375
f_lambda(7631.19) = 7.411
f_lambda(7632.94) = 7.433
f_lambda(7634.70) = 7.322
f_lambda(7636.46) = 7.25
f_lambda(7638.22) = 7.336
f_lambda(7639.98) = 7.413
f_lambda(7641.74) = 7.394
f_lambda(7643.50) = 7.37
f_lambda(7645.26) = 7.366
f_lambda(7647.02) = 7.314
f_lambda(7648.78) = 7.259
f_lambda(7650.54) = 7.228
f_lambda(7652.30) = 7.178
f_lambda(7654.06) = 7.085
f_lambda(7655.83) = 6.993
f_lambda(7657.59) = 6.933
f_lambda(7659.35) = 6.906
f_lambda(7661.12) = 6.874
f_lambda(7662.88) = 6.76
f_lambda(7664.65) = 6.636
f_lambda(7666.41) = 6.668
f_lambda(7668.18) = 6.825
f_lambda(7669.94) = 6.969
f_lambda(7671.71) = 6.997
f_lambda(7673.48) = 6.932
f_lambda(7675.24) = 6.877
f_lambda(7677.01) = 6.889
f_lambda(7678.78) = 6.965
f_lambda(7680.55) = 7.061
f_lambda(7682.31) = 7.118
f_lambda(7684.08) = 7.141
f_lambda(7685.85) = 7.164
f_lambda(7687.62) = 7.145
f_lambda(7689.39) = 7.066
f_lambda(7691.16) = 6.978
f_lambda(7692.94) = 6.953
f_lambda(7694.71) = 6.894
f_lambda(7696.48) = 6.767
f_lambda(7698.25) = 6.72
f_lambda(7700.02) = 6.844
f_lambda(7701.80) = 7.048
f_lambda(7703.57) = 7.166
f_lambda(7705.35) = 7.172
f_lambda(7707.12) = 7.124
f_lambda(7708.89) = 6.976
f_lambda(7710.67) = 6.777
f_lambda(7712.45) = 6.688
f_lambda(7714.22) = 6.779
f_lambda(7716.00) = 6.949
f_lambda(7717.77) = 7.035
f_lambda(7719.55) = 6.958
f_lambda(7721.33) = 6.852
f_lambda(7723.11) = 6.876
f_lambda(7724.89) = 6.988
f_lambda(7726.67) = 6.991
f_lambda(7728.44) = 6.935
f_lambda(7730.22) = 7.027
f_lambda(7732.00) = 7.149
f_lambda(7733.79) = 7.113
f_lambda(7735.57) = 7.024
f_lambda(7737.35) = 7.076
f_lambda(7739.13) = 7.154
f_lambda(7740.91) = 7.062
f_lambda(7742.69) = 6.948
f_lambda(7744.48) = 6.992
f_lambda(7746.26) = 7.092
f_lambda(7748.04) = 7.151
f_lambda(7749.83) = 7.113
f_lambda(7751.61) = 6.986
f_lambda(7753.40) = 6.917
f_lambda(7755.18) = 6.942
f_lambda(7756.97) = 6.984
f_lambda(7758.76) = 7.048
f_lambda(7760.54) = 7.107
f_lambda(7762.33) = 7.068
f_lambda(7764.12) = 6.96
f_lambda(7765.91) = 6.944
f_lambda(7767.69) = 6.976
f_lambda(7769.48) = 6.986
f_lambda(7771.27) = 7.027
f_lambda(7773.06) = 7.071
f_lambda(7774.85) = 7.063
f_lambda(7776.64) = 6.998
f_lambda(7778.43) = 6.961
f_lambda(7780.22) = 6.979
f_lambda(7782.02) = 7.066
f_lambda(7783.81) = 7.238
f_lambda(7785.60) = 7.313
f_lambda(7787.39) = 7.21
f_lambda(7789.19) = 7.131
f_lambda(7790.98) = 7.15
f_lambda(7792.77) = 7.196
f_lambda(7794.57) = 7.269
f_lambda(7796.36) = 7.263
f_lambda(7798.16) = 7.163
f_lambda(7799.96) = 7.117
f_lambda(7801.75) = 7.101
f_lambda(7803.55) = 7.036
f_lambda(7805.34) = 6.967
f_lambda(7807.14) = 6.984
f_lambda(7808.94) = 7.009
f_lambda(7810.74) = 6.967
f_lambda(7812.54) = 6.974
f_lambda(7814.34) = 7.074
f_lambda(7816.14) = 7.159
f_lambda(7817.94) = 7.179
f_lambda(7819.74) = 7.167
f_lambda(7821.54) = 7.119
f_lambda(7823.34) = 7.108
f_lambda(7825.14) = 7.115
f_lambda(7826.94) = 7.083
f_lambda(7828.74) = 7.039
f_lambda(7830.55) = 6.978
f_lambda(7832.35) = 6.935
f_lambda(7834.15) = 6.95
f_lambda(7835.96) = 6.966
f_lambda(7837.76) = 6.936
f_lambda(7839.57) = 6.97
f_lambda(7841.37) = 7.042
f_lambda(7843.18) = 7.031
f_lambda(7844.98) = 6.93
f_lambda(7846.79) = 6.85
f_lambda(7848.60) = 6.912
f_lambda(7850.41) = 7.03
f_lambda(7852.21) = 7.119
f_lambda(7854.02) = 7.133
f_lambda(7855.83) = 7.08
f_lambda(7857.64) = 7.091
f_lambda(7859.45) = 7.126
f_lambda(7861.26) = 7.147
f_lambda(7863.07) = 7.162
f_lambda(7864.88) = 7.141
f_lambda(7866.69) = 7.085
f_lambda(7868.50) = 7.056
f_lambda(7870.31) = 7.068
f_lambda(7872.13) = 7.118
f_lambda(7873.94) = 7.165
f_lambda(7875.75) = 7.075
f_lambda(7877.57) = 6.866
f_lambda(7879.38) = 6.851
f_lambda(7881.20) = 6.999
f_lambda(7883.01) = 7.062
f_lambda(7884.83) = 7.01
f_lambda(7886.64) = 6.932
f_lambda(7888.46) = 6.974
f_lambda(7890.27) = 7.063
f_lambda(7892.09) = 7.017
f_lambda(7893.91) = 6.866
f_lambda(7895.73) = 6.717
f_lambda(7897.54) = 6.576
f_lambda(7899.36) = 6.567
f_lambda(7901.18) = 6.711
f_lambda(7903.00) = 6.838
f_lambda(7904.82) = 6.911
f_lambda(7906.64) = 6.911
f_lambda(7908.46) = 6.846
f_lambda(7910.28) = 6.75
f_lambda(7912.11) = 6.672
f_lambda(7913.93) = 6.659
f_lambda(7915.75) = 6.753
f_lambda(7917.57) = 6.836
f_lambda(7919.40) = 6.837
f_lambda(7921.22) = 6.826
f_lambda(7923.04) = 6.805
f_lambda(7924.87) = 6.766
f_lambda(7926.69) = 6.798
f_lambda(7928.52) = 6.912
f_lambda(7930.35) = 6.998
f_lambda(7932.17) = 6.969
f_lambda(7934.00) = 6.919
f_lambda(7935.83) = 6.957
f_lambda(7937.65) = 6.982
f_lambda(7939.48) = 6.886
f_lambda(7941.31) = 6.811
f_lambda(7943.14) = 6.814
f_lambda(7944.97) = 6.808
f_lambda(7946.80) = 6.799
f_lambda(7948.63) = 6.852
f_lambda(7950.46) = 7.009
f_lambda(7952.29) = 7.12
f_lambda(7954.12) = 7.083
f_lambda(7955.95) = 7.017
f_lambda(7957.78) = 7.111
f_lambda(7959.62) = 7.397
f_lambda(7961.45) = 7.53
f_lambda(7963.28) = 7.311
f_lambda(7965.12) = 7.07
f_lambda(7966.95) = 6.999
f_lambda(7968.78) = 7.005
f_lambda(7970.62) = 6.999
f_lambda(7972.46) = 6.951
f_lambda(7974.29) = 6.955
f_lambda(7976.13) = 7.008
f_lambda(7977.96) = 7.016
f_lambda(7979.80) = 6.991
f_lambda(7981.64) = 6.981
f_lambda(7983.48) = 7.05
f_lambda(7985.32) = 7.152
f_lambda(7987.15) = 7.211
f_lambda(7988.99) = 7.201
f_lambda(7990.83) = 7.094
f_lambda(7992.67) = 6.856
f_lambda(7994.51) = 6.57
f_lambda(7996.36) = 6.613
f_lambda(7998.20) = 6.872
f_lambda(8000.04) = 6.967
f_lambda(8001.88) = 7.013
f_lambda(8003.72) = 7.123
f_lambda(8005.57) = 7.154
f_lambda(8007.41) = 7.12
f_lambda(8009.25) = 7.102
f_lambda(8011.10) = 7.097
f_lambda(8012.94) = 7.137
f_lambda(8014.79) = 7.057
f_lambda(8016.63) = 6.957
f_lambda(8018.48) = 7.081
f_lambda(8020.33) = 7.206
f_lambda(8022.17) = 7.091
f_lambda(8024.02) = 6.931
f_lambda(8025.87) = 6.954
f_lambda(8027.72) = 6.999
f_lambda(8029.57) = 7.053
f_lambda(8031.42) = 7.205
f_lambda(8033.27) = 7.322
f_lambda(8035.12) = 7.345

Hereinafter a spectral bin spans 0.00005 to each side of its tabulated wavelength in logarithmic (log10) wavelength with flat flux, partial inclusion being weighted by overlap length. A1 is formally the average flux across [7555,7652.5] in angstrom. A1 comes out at 7.39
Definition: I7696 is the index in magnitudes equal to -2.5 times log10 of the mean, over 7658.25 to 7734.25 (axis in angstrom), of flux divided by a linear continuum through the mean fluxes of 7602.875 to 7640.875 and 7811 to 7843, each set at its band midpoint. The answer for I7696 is 0.040 mag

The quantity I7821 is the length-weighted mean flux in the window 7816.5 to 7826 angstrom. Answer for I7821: 7.14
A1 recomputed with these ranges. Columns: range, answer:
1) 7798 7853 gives 7.03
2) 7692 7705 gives 6.92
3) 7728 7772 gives 7.03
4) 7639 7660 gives 7.21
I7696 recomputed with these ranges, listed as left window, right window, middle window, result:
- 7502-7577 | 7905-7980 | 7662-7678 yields 0.083 mag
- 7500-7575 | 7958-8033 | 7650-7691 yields 0.070 mag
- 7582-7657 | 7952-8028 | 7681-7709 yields 0.036 mag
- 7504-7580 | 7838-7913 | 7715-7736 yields 0.040 mag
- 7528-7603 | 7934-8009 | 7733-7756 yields 0.040 mag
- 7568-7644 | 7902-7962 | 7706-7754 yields 0.032 mag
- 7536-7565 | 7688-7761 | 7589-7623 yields 0.022 mag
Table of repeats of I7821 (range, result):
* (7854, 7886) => 7.07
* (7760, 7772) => 7.01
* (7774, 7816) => 7.1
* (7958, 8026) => 7.05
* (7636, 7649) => 7.34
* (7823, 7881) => 7.03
